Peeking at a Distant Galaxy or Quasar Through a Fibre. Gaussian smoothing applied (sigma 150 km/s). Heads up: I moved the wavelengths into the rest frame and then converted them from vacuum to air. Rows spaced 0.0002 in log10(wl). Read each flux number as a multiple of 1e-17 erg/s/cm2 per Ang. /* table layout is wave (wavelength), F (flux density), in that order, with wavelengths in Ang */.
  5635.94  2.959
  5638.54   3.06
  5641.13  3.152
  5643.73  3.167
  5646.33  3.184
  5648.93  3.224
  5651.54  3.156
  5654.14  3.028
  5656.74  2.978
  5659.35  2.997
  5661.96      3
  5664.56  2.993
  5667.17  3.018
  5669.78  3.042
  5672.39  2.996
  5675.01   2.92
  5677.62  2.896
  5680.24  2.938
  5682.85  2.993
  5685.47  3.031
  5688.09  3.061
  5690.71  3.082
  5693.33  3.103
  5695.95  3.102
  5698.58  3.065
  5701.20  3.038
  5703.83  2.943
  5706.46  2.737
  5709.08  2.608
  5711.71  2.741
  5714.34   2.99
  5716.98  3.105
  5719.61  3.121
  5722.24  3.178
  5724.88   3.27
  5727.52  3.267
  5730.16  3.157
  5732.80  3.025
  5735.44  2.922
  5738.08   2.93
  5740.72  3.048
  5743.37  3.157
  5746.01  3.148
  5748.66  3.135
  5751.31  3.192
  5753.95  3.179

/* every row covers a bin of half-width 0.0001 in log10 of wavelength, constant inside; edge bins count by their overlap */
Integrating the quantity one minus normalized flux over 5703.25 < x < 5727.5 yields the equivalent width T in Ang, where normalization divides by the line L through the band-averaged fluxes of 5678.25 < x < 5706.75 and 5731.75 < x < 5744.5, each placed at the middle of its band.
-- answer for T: 0.3 Ang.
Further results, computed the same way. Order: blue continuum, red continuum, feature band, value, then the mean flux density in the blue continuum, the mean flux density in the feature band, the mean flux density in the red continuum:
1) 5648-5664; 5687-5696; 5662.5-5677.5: 0.40 Ang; 3.06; 2.99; 3.09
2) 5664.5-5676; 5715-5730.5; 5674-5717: 1.70 Ang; 2.99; 2.96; 3.17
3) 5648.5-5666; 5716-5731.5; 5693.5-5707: 0.57 Ang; 3.04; 3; 3.18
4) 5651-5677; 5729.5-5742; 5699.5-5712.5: 0.80 Ang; 3.01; 2.83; 3.01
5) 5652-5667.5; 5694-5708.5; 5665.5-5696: -0.25 Ang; 3.01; 3.01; 2.96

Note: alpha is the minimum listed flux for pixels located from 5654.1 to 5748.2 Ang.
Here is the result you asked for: 2.608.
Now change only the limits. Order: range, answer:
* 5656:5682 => 2.896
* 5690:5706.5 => 2.737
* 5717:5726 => 3.121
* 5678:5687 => 2.938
